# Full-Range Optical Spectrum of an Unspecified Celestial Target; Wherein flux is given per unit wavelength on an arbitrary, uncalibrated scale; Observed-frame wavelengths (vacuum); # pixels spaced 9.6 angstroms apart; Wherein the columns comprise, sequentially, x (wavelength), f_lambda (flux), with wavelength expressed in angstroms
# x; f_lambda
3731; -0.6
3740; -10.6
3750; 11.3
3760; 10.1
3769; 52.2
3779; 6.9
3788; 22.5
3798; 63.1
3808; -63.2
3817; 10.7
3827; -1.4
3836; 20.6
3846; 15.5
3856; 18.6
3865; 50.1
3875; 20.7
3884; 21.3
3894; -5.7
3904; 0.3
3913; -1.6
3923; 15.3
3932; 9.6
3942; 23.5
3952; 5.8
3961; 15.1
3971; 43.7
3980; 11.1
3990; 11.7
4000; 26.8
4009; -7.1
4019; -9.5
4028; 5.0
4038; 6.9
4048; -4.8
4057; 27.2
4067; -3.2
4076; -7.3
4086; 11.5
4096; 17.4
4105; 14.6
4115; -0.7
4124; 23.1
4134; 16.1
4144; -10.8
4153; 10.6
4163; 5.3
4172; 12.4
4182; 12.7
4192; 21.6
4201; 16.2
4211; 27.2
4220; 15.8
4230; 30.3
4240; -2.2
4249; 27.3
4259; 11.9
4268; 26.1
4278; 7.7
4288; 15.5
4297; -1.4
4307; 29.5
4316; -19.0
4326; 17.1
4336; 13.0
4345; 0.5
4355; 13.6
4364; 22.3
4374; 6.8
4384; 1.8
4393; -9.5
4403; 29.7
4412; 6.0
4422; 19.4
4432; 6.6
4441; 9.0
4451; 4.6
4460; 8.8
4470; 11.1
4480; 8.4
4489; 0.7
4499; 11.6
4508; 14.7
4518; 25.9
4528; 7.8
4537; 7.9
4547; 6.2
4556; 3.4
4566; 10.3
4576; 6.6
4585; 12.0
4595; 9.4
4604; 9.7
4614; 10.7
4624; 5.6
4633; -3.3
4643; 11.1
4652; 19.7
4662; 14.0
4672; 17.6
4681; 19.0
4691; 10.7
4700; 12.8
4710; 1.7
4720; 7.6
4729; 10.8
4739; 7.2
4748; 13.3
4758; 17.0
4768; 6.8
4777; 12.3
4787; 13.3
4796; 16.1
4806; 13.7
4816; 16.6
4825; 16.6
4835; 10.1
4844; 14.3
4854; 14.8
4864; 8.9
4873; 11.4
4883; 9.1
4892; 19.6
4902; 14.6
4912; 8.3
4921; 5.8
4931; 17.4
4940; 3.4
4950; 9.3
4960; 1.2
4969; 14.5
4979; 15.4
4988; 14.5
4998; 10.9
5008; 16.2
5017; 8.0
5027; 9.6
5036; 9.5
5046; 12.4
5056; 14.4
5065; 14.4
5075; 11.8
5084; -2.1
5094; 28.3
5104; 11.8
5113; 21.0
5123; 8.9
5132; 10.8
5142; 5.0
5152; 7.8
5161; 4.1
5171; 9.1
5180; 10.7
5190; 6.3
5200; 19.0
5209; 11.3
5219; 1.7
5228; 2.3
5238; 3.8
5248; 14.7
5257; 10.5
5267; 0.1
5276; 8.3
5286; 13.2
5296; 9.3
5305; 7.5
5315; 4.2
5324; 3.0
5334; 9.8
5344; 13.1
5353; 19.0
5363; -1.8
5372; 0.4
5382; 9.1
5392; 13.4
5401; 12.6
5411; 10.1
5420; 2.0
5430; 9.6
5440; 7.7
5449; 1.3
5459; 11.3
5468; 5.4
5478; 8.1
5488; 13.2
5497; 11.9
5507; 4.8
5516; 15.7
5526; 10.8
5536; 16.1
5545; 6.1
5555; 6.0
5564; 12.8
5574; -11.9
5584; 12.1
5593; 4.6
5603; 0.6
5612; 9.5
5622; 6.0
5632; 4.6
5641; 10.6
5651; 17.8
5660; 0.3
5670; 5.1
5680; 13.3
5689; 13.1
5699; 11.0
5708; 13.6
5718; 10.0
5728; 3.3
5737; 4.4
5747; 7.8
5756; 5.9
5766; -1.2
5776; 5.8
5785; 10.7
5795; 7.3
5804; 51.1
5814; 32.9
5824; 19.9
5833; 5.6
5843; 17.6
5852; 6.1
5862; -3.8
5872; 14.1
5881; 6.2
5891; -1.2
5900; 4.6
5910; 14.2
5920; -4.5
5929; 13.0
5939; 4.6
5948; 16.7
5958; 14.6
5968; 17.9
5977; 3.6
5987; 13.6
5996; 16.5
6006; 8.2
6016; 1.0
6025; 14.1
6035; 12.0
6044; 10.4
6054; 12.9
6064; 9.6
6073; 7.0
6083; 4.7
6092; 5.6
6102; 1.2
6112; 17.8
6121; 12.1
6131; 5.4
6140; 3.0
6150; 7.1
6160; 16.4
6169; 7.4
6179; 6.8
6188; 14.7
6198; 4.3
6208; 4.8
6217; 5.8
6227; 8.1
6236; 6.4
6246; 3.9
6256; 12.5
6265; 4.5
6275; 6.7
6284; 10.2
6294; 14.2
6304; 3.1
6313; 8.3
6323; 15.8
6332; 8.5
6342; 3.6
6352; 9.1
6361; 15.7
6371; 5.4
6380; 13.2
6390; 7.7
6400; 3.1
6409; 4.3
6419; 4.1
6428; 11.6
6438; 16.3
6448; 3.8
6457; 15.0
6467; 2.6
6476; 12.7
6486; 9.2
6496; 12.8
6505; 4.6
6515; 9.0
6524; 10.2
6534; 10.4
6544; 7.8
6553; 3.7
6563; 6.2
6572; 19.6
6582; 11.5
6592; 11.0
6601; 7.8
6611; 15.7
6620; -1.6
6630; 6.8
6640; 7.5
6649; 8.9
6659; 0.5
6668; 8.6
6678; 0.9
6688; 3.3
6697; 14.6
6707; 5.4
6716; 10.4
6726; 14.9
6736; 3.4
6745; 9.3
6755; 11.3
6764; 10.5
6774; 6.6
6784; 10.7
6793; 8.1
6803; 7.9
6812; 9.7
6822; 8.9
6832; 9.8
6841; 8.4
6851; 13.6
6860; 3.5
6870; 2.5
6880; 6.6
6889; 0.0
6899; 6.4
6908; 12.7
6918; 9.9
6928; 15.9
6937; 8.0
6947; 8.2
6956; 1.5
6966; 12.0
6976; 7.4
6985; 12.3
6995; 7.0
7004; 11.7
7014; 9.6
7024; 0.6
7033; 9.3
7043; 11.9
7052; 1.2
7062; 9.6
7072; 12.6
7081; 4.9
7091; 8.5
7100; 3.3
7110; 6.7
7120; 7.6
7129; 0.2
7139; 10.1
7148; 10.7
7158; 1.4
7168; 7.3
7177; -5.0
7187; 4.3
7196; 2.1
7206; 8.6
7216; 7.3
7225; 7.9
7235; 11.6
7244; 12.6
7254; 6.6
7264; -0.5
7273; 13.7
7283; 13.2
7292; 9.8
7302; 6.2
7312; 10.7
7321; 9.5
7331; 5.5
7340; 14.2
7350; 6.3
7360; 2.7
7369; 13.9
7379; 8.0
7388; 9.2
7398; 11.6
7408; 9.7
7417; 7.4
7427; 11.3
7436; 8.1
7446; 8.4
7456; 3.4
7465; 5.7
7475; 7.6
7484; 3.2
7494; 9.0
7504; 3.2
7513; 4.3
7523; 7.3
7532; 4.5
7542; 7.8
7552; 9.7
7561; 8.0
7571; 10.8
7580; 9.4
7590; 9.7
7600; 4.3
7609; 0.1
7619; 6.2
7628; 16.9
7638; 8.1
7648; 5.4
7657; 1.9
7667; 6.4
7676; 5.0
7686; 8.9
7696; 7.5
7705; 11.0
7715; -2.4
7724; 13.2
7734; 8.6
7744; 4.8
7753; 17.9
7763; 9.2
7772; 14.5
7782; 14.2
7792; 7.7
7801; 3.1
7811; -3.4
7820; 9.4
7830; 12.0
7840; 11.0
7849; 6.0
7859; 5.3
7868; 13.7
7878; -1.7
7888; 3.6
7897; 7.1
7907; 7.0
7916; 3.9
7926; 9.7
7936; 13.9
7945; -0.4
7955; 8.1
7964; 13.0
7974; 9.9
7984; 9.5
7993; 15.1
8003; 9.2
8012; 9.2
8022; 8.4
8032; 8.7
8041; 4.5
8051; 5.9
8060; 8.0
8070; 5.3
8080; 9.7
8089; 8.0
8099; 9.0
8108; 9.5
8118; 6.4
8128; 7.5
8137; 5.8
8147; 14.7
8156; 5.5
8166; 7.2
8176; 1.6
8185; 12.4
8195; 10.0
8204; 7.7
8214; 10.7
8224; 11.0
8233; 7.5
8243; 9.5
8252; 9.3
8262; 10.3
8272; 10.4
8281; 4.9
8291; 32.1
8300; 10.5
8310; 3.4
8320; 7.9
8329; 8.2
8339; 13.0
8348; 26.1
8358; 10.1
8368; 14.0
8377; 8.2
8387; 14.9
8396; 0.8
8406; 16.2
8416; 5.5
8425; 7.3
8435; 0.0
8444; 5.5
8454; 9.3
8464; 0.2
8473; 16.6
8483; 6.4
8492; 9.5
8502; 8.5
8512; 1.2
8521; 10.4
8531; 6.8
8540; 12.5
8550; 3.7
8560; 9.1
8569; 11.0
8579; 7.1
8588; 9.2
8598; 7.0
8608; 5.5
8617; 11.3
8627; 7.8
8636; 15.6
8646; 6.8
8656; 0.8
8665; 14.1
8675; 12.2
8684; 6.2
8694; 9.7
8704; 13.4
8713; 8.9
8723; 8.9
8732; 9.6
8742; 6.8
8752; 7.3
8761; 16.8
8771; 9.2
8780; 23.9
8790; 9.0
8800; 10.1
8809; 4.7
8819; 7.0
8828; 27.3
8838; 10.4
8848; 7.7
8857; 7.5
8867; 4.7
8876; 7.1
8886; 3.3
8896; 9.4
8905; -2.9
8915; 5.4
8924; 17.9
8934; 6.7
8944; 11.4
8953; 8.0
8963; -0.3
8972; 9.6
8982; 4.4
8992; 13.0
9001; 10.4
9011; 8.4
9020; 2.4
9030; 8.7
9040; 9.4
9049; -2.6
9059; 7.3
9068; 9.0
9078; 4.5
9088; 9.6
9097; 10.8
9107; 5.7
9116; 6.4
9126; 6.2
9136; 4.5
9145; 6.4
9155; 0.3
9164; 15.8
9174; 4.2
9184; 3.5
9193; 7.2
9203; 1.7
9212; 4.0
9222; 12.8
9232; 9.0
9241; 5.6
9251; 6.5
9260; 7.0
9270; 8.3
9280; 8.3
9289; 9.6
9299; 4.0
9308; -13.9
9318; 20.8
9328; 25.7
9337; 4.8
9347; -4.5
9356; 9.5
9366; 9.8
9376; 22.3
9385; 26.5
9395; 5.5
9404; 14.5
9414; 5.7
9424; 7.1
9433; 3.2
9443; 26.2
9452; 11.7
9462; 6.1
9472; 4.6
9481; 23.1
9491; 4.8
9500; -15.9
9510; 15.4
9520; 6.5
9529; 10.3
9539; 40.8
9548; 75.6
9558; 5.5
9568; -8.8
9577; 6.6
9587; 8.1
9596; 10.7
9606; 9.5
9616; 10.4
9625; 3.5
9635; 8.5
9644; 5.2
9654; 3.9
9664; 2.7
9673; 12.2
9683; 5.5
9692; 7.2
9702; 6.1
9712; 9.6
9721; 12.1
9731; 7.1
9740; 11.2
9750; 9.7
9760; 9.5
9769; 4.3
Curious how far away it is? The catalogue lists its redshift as 1.56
